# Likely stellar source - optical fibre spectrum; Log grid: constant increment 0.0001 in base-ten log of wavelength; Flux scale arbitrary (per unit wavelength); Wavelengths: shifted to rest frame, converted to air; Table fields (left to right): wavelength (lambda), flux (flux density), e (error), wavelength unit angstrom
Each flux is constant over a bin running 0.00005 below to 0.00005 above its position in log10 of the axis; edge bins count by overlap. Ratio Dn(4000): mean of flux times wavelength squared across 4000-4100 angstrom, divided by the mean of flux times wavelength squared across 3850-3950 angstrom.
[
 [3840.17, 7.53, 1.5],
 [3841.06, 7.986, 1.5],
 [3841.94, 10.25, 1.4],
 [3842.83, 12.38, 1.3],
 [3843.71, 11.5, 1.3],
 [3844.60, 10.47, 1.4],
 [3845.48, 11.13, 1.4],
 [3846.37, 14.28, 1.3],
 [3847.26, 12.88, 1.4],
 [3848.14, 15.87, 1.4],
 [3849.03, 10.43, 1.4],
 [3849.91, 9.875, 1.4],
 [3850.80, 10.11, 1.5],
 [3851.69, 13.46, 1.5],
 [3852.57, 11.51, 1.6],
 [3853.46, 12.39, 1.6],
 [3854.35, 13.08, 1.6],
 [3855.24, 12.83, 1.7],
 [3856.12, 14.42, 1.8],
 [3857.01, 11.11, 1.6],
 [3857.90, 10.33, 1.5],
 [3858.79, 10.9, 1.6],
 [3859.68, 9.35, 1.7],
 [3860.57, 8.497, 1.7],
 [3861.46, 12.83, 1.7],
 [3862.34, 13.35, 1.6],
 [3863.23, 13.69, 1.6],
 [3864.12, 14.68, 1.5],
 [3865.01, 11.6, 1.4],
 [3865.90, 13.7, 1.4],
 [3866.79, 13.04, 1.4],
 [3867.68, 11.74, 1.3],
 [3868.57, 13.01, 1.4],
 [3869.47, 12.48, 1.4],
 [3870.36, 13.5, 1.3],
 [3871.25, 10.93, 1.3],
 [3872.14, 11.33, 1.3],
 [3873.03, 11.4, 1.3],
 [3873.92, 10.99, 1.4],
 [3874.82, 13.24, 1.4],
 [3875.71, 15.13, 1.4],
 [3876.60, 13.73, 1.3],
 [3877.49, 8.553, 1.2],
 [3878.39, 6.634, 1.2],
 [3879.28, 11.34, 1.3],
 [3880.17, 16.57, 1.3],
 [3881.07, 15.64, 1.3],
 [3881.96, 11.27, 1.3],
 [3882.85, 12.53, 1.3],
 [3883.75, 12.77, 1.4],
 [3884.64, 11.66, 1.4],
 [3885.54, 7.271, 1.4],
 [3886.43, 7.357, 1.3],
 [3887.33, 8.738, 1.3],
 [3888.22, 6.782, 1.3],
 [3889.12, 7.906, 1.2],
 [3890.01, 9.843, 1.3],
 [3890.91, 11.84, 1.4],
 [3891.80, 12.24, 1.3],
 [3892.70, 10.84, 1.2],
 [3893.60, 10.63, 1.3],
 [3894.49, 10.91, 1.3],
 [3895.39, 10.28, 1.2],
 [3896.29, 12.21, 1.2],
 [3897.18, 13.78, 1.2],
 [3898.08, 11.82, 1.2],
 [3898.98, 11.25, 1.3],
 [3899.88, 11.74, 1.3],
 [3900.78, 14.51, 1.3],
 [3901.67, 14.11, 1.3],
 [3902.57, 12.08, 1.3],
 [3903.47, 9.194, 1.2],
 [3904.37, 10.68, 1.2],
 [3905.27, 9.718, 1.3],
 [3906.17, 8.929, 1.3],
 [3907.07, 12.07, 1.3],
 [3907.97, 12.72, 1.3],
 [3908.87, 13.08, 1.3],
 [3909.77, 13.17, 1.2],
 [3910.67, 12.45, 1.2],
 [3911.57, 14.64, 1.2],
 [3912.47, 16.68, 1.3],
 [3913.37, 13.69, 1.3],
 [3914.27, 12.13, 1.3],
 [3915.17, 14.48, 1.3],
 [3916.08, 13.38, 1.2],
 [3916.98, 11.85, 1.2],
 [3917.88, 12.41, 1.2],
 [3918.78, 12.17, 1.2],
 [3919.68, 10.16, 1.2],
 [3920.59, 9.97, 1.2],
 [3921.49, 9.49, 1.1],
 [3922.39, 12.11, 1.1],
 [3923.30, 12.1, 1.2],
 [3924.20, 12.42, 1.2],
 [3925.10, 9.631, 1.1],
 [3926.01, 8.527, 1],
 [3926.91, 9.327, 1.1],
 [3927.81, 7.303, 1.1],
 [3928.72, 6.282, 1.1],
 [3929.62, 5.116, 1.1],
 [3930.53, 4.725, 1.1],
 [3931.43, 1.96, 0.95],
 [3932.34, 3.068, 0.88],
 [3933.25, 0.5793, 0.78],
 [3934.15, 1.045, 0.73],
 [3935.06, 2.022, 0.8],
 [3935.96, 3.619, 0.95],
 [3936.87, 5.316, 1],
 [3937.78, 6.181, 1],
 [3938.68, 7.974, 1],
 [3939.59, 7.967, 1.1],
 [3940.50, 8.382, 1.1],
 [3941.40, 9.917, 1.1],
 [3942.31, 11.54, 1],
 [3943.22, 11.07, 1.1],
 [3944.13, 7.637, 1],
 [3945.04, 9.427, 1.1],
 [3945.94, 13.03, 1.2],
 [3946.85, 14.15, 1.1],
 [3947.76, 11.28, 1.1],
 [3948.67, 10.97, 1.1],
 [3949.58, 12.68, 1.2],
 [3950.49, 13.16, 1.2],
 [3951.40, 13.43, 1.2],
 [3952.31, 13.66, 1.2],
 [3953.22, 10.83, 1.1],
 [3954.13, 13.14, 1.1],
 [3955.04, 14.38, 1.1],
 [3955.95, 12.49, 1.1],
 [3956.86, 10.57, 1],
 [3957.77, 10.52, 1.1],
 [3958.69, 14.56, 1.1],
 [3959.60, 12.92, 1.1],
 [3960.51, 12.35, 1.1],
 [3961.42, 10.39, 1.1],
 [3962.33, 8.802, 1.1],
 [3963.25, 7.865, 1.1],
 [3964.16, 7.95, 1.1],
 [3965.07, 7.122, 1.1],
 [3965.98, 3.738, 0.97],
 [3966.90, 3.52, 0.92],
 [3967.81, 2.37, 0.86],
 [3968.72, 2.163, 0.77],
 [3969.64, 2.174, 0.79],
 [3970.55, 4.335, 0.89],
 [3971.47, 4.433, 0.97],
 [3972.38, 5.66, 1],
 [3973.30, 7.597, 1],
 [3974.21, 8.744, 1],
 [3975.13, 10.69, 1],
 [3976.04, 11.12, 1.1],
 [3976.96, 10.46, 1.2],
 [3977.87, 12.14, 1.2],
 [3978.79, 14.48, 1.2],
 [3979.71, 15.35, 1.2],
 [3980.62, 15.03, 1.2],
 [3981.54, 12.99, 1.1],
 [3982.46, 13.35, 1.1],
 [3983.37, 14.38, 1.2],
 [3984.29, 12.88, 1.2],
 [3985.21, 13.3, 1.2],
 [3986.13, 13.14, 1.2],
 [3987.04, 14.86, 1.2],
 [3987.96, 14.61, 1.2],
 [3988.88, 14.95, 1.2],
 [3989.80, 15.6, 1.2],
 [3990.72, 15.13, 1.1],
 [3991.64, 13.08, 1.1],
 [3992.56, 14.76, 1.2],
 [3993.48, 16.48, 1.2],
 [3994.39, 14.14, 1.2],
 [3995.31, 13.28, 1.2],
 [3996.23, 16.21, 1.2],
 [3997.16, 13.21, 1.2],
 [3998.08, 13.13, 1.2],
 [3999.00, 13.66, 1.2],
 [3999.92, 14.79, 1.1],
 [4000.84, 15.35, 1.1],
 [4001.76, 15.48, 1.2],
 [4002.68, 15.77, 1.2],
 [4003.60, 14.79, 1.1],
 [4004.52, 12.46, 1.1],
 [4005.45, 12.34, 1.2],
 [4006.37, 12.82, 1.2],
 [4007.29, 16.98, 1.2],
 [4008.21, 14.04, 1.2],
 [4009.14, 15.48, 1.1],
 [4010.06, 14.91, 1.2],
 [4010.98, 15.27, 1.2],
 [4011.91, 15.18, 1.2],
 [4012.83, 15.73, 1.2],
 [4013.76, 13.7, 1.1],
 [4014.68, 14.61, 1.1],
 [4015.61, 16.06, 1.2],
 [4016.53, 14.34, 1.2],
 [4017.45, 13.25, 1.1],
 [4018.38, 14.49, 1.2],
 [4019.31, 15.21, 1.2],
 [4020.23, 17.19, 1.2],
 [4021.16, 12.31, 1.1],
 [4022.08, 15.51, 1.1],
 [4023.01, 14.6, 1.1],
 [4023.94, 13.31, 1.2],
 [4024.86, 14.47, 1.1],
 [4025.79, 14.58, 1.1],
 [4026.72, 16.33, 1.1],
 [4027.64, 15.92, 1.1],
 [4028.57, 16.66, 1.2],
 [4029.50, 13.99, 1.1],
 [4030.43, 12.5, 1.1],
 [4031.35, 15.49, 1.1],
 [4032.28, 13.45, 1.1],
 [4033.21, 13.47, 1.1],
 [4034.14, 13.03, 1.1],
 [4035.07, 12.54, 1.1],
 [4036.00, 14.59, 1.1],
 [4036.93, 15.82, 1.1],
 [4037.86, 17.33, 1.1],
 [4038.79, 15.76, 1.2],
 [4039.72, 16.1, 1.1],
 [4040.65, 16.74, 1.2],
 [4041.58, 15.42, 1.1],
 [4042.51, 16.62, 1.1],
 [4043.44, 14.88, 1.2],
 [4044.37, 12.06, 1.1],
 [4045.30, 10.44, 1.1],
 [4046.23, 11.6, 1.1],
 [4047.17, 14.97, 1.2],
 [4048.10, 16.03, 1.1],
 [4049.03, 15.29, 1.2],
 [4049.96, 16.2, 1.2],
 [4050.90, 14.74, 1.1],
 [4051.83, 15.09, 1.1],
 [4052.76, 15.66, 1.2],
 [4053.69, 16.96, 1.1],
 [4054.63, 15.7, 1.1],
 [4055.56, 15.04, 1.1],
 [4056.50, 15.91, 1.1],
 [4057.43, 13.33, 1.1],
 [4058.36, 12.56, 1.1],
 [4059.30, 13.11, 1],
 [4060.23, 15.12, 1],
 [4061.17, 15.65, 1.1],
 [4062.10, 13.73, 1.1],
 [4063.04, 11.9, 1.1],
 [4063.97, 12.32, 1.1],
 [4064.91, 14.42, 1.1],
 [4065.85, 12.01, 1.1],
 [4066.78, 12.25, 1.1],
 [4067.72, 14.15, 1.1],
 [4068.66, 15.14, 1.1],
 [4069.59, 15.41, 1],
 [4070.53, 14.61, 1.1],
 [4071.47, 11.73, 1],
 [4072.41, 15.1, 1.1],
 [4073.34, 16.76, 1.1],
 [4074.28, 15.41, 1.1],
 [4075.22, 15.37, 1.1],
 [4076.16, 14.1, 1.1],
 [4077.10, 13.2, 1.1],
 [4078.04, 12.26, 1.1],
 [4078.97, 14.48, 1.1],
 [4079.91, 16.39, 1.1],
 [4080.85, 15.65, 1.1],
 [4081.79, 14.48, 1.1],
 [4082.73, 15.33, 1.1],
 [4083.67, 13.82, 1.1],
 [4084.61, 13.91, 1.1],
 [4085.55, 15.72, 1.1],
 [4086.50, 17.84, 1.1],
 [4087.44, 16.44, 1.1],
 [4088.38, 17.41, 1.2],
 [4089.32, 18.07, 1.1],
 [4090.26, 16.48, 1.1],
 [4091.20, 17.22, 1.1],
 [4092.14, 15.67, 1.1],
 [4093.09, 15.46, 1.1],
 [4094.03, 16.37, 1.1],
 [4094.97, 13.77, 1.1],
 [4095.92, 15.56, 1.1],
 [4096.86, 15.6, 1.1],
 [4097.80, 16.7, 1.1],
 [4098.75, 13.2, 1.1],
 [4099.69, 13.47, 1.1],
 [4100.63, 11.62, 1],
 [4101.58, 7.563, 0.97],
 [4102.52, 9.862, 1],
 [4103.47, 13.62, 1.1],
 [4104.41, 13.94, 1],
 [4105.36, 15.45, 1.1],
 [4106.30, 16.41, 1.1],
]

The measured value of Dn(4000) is 1.49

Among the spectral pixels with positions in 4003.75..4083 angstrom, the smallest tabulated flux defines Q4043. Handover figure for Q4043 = 10.44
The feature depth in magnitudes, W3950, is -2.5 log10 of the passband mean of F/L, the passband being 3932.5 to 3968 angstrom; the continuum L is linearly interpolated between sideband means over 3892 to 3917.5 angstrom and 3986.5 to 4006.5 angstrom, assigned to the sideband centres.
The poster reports 0.41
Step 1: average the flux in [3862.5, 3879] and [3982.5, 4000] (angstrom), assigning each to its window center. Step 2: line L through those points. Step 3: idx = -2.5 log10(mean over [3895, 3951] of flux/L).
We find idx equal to 0.28 mag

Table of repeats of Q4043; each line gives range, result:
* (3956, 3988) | 2.163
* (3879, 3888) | 7.271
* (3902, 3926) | 8.929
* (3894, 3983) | 0.5793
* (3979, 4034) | 12.31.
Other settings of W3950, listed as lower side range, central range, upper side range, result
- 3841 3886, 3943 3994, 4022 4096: 0.22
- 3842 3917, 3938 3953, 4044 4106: 0.17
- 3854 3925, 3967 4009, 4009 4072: 0.11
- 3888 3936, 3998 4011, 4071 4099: -0.12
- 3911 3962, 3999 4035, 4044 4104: -0.16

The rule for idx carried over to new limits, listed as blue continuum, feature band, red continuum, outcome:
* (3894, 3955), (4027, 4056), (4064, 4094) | -0.074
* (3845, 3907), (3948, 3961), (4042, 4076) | 0.026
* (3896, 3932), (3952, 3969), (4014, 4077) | 0.279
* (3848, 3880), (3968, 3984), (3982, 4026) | 0.408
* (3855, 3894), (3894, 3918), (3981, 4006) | -0.010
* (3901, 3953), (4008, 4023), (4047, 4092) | -0.141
